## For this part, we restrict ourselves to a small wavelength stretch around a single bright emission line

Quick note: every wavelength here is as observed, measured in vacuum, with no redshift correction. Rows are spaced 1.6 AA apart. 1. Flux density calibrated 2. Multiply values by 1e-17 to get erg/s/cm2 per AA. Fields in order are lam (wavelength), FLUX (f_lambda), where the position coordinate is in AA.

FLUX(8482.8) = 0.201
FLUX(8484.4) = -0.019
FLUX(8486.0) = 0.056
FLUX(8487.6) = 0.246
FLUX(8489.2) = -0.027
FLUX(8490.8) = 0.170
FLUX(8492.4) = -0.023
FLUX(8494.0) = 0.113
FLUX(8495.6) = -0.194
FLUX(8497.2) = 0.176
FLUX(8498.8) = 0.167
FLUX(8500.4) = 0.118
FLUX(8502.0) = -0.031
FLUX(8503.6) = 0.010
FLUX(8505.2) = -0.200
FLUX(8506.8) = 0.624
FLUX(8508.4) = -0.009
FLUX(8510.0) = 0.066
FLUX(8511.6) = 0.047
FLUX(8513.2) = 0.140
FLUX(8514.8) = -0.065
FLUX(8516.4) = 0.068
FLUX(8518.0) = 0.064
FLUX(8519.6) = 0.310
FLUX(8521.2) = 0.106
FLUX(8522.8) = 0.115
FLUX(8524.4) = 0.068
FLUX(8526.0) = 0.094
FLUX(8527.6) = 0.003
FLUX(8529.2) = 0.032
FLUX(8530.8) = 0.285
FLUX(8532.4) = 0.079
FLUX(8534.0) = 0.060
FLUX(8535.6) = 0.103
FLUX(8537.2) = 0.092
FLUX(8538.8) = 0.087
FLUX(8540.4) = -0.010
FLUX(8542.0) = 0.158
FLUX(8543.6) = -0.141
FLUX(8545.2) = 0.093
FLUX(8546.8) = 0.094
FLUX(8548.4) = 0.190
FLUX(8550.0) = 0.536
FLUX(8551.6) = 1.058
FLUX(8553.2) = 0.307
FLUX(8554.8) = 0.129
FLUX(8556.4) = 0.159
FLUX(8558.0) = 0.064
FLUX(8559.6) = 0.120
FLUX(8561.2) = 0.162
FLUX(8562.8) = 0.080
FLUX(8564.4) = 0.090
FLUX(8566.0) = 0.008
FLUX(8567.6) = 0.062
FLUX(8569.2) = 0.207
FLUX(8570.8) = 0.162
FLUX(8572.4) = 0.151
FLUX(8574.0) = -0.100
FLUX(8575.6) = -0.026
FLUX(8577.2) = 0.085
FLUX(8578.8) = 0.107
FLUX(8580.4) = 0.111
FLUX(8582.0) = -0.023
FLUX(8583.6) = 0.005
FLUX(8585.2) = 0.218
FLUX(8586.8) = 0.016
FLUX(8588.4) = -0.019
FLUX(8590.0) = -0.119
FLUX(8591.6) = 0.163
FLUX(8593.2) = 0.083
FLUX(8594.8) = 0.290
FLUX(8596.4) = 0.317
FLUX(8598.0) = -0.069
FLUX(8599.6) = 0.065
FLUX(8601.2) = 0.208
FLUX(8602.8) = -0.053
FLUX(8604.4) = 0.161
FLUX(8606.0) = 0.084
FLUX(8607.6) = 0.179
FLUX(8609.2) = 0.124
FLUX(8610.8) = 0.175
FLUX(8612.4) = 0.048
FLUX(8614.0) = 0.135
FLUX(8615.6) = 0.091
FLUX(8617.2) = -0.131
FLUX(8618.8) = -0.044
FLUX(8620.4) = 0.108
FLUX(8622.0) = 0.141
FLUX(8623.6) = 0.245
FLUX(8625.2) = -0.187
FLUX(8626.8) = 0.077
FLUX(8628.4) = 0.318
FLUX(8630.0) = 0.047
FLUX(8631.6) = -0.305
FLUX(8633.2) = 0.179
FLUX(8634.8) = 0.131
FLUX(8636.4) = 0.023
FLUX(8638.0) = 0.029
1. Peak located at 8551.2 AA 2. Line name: H-gamma 4340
